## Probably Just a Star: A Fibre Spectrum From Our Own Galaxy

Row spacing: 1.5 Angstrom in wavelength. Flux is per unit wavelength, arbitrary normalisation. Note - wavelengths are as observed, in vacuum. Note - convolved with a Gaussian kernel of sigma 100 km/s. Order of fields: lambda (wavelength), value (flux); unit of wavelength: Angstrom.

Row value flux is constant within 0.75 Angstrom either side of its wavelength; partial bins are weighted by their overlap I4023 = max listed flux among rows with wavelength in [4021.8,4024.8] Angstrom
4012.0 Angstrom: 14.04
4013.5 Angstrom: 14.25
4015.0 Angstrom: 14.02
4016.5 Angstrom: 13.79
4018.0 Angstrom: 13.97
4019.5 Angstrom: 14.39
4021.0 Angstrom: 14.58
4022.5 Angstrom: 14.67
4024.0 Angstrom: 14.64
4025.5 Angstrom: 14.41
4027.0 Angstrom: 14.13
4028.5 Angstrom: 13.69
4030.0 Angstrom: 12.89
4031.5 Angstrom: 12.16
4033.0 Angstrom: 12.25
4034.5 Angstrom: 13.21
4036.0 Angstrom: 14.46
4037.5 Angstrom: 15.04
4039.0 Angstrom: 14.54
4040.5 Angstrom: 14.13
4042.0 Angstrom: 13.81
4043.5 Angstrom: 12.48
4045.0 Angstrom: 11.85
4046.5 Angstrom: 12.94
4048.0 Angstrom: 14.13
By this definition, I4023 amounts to 14.67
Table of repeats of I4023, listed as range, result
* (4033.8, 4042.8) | 15.04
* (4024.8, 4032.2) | 14.41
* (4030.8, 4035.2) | 13.21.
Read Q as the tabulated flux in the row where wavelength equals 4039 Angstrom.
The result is 14.54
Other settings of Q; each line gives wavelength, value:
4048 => 14.13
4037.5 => 15.04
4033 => 12.25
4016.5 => 13.79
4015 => 14.02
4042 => 13.81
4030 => 12.89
